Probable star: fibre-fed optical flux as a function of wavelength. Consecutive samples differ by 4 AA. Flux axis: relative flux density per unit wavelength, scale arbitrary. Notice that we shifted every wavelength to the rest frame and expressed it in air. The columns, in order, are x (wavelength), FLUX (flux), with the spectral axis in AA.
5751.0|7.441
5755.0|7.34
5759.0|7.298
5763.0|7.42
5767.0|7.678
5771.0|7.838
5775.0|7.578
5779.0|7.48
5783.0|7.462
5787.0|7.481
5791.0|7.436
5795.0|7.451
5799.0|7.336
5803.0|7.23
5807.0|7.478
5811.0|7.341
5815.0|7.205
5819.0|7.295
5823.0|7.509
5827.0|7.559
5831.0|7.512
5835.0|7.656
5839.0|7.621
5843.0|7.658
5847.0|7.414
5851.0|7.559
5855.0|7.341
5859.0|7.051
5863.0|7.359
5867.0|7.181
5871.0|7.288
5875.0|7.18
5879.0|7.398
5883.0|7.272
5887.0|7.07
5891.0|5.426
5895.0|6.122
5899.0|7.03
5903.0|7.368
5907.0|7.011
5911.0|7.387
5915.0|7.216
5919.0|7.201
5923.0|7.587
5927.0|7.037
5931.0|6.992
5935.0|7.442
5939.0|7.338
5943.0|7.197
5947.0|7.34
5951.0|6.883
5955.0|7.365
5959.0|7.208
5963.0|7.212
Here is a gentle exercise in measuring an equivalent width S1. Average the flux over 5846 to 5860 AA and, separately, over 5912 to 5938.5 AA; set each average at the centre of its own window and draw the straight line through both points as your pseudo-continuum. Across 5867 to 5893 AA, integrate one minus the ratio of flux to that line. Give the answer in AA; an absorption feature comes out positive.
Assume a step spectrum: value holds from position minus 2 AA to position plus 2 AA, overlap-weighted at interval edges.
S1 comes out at 1.3 AA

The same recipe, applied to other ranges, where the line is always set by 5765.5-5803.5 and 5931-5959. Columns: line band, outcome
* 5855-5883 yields 0.43 AA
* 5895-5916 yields 0.59 AA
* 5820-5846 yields -0.50 AA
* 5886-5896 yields 1.64 AA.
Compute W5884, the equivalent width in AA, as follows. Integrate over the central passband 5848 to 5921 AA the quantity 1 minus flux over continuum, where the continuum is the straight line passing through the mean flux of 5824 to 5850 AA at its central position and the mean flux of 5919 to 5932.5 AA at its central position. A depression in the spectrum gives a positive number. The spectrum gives 2.89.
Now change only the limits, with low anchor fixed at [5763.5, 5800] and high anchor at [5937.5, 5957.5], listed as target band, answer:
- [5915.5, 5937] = 0.03 AA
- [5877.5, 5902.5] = 1.99 AA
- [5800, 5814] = 0.27 AA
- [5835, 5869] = -0.07 AA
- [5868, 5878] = 0.15 AA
